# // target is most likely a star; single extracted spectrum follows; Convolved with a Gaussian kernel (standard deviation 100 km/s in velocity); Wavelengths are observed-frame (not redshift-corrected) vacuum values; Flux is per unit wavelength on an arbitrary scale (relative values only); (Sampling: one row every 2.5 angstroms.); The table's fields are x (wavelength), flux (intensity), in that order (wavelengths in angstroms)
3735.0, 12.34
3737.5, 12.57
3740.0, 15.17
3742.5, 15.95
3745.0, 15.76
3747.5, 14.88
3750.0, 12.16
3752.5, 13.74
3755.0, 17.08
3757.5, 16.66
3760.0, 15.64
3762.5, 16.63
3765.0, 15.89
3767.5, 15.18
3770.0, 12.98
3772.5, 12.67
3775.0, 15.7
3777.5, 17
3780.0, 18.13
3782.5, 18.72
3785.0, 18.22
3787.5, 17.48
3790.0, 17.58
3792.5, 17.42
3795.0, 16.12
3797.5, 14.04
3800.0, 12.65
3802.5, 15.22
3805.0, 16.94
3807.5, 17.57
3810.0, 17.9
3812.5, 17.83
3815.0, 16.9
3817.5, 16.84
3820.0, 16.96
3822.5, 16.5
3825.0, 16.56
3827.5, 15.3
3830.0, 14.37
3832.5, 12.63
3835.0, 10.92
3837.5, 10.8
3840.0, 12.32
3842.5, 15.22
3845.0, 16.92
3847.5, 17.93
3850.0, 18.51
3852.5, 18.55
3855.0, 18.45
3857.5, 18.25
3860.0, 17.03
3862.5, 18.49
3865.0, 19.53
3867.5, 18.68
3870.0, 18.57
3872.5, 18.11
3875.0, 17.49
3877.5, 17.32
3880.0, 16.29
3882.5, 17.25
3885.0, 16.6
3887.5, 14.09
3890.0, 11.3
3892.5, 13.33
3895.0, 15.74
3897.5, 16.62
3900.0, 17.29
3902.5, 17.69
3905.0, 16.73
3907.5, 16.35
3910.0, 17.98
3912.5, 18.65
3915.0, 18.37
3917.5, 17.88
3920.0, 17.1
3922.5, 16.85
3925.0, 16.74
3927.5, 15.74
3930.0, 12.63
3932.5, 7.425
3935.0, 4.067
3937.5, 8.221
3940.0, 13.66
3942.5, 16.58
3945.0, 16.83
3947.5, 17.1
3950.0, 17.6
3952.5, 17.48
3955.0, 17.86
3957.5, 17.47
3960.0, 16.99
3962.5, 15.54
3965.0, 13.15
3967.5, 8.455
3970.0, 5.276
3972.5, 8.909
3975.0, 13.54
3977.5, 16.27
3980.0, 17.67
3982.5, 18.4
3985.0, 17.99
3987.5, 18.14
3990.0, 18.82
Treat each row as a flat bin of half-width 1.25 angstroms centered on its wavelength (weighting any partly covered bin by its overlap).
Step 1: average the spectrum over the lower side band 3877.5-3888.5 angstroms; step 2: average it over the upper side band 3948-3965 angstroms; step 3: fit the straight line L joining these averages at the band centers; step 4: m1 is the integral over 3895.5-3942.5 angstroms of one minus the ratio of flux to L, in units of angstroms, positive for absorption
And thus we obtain 4.2 angstroms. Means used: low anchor 16.2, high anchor 16.9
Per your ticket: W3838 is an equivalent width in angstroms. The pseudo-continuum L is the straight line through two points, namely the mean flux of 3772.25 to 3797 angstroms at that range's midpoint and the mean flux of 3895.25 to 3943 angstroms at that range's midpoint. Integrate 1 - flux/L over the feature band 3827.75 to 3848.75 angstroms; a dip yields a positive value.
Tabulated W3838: 2.9 angstroms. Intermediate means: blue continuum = 17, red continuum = 15.1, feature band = 14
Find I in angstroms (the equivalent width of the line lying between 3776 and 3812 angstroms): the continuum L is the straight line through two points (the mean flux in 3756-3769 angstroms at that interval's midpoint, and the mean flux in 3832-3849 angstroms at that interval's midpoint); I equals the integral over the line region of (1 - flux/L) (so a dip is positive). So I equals -3.9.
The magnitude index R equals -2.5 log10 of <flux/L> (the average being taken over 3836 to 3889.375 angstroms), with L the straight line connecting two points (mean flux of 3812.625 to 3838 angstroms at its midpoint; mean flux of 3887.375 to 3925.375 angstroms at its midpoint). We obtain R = -0.08 mag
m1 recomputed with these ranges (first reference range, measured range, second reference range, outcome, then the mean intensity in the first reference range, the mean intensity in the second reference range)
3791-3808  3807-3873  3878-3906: -3.58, 15.7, 15.8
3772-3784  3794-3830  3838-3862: 1.32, 16.7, 16.9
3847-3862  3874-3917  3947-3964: 3.10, 18.1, 17.1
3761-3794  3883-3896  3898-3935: 1.30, 16.4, 15.8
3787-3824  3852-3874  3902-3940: -3.89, 16.5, 14.7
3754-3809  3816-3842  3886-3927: 3.01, 16.2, 16.4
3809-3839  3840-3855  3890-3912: -1.47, 15.2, 16.2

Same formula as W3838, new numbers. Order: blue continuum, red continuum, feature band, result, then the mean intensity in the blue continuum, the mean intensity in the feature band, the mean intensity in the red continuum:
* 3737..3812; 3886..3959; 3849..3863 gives -2.3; 15.8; 18.2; 15.4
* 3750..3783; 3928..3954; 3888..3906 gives -2.1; 15.6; 15.5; 13.3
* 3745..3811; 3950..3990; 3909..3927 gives -2.7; 15.9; 17.6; 15.1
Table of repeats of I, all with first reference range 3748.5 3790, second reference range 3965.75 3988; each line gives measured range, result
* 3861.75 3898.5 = -4.65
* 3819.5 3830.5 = -0.47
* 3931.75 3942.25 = 3.67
